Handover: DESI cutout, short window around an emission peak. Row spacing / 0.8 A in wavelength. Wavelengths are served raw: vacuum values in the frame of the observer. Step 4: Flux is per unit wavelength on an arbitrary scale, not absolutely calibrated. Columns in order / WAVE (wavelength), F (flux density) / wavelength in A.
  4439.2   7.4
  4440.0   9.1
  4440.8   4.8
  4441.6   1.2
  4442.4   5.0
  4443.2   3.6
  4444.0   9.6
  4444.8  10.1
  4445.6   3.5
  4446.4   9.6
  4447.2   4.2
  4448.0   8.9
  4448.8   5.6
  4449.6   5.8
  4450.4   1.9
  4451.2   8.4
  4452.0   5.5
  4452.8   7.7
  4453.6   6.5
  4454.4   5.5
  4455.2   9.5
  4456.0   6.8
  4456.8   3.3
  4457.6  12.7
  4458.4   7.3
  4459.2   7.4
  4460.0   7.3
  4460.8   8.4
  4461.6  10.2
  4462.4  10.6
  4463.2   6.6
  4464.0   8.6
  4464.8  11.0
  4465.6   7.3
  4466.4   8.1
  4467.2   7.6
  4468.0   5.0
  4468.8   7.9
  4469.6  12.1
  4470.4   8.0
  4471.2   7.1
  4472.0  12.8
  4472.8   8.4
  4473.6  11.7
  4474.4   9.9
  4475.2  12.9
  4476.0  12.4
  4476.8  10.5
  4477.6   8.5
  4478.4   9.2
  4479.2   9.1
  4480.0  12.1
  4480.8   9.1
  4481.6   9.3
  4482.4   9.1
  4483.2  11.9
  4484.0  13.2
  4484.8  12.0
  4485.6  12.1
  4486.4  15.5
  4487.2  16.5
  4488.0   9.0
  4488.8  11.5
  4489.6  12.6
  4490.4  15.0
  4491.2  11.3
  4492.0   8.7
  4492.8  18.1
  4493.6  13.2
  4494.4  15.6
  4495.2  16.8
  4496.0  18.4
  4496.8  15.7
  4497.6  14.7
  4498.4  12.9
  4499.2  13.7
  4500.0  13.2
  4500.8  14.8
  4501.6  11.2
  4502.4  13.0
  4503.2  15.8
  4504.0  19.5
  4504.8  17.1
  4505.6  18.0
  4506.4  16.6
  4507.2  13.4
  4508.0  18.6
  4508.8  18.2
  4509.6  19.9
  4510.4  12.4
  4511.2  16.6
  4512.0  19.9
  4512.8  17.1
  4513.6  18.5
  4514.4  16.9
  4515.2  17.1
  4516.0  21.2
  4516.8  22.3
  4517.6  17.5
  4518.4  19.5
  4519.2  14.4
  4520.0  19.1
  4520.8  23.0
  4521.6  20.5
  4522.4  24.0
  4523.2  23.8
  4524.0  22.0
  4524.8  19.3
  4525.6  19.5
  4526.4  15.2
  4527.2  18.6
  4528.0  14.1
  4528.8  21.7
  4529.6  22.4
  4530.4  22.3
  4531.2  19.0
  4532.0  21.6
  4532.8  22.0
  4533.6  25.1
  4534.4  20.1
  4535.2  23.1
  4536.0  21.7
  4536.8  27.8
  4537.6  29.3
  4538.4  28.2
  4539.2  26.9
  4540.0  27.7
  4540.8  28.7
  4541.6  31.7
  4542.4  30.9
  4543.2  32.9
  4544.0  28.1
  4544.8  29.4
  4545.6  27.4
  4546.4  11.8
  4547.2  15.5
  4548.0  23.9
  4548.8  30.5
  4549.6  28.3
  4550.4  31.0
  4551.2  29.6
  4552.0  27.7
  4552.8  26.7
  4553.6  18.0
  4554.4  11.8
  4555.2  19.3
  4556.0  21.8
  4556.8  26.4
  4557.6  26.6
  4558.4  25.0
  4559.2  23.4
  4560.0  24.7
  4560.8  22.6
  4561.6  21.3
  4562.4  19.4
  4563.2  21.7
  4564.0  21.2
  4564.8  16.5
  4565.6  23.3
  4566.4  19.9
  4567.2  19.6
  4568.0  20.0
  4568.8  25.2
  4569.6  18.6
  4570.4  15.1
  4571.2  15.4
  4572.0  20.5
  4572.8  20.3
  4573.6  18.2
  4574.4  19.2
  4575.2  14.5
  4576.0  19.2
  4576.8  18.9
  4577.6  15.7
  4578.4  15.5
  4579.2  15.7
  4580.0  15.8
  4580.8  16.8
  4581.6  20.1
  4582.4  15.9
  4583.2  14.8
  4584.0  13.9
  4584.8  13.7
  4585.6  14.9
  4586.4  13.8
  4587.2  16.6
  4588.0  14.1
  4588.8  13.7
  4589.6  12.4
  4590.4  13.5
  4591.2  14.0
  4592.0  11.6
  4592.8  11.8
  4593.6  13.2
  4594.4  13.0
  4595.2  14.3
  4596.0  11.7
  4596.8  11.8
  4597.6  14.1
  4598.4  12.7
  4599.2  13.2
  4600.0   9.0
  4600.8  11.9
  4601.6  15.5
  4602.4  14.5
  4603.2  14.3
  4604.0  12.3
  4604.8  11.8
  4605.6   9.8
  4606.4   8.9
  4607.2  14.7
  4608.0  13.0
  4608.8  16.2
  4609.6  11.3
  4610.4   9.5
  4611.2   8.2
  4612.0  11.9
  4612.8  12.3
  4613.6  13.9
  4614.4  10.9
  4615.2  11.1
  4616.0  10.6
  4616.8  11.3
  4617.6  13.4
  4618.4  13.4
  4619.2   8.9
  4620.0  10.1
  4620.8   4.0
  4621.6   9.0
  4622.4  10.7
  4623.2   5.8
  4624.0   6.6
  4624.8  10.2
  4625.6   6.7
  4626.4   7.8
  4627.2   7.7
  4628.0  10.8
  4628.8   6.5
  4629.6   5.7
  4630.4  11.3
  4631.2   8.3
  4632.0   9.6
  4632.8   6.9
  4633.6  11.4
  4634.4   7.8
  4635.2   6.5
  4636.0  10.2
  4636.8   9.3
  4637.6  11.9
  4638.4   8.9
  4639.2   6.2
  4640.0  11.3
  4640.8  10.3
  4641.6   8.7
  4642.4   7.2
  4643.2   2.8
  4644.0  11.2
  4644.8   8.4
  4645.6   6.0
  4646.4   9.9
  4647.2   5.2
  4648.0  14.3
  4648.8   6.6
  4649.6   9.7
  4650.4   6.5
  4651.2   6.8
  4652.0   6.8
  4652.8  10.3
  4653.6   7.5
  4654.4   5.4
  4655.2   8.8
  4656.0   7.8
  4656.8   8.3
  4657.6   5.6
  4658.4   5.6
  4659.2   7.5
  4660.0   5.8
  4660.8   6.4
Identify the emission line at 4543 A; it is C IV 1549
